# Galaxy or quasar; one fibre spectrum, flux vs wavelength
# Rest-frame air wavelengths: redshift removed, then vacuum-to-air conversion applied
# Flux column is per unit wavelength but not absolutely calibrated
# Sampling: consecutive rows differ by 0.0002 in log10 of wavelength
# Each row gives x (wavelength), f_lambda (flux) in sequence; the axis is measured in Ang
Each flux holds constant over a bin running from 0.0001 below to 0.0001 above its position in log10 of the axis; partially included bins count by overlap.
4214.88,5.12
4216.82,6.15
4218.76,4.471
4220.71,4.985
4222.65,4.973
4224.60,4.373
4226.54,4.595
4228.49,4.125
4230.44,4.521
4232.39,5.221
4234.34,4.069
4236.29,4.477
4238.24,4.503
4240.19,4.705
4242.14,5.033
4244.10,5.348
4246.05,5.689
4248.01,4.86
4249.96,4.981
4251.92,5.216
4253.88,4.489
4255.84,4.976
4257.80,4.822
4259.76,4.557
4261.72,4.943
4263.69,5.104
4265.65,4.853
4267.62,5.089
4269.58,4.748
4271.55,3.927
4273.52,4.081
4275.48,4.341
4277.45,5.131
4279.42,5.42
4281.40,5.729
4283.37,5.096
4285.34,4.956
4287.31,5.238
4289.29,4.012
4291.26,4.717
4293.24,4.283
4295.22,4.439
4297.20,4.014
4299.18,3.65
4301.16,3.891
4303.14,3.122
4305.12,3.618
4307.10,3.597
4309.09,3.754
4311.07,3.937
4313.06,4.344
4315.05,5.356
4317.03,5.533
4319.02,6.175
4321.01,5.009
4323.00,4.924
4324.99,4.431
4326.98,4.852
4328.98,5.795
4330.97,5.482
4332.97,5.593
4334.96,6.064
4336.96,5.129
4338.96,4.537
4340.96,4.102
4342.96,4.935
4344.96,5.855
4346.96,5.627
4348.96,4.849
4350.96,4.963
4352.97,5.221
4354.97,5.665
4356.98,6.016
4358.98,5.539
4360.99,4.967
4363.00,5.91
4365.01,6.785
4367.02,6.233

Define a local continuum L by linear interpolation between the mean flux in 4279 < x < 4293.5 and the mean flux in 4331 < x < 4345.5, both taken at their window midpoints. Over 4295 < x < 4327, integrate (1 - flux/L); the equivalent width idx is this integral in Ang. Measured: 4.3 Ang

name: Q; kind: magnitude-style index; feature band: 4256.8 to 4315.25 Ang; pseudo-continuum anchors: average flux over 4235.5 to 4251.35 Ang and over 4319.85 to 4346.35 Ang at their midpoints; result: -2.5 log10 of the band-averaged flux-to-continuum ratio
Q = 0.13 mag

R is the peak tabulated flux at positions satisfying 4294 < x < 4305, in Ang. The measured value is 4.439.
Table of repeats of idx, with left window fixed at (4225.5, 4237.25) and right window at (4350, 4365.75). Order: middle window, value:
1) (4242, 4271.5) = -1.4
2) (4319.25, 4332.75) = 0.4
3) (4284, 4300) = 1.9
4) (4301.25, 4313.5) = 3.5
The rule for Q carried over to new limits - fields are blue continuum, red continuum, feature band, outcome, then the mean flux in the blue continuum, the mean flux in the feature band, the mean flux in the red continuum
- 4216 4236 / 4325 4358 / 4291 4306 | 0.27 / 4.73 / 3.93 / 5.27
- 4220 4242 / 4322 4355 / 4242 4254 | -0.10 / 4.61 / 5.13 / 5.16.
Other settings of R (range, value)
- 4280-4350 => 6.175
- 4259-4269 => 5.104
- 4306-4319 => 5.533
